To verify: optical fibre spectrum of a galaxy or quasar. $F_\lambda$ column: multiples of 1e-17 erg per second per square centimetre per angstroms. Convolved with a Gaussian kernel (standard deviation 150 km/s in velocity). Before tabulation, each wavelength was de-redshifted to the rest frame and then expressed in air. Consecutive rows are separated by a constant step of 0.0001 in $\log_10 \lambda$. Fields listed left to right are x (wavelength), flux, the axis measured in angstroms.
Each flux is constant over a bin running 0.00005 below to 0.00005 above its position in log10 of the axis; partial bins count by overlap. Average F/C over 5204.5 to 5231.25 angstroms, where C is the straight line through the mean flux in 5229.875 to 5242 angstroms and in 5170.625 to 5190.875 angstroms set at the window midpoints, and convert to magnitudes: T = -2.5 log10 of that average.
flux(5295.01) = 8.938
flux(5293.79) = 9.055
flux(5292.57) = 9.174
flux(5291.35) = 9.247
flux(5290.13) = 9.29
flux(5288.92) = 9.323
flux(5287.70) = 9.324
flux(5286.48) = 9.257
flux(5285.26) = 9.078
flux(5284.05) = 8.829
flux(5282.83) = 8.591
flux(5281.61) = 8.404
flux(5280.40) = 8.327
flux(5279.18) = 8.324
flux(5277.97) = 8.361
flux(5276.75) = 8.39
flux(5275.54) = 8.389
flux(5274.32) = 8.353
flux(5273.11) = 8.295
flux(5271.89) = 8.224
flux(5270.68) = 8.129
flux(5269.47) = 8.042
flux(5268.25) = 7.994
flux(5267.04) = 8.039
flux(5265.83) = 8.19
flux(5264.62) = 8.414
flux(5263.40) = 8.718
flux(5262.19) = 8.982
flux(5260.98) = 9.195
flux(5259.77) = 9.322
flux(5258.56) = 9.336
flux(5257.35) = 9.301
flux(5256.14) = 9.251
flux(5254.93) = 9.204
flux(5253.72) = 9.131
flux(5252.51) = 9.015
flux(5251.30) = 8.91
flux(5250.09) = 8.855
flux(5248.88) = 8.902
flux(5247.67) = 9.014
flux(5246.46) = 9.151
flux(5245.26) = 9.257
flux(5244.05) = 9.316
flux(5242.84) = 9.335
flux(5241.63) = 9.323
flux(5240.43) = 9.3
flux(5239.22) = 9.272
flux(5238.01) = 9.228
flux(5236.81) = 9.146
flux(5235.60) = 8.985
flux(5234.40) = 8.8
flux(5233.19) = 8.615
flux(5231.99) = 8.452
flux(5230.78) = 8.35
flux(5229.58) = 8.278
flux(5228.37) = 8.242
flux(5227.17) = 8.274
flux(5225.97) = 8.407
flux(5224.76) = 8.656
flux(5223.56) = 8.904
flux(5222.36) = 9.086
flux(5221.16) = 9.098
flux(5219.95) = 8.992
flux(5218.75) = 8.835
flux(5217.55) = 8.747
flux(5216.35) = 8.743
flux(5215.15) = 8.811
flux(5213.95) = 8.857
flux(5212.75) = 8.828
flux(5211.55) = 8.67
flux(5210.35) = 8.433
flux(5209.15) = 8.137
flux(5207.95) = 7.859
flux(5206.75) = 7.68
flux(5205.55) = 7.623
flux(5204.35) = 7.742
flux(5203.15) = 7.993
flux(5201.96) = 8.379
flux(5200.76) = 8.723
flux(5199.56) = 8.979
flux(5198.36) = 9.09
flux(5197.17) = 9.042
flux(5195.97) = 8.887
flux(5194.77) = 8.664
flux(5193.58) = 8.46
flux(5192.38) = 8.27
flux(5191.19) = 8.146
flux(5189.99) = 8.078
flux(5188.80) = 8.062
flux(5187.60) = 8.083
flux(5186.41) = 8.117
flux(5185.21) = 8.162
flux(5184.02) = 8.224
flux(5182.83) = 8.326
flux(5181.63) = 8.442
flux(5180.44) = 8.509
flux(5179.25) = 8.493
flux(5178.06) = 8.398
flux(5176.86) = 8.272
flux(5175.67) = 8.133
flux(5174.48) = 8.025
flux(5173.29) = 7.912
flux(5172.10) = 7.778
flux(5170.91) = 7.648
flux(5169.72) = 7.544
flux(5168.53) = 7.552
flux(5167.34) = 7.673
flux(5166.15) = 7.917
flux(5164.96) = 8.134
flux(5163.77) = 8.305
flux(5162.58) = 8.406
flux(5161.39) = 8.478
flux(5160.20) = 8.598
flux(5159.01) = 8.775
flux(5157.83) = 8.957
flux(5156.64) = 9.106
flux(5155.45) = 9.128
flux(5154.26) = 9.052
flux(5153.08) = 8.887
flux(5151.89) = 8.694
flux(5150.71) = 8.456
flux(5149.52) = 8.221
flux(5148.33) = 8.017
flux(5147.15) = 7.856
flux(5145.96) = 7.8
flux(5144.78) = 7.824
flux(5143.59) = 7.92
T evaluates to 0.02 mag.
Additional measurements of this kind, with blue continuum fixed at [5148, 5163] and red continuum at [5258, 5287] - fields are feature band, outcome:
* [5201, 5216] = 0.05 mag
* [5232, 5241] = -0.05 mag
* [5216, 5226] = -0.03 mag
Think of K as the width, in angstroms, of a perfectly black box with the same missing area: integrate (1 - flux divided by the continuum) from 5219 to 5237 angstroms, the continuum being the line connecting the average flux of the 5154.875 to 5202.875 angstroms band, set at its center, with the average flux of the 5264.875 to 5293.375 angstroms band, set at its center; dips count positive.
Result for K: -0.45 angstroms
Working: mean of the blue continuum 8.34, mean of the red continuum 8.59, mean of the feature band 8.68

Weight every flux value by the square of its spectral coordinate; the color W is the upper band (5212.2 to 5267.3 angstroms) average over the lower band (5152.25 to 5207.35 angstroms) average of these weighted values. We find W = 1.1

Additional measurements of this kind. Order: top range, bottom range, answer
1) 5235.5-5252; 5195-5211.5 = 1.11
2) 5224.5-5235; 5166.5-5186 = 1.07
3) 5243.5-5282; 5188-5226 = 1.04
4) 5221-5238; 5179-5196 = 1.06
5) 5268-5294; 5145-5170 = 1.09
